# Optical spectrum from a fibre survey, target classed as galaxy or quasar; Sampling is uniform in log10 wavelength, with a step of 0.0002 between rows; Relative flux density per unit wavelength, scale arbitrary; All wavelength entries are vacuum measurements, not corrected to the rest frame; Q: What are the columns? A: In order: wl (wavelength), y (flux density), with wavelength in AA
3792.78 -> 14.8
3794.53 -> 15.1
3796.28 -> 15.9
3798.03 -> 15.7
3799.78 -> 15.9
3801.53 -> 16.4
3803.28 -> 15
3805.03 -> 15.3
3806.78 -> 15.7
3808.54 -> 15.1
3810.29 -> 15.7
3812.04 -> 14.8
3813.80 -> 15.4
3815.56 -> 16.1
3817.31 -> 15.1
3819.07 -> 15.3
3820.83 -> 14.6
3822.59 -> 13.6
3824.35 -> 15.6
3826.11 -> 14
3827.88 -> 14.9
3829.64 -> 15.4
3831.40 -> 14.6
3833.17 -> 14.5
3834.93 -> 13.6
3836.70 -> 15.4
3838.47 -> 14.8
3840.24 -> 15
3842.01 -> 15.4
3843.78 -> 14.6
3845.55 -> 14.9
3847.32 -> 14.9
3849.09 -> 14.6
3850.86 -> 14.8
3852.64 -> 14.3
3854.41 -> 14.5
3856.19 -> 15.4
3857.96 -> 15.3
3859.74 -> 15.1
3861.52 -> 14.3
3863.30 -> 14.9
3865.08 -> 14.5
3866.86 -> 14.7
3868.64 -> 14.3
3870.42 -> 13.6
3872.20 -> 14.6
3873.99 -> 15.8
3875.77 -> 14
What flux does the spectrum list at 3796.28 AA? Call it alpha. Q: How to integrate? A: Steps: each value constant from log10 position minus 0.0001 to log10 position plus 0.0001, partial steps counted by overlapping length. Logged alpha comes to 15.9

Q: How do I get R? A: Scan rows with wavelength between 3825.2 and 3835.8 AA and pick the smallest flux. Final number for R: 13.6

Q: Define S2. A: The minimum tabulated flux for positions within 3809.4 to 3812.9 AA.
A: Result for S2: 14.8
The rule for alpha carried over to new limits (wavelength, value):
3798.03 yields 15.7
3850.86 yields 14.8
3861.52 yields 14.3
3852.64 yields 14.3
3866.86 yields 14.7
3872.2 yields 14.6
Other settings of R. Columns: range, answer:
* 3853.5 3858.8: 14.5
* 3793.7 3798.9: 15.1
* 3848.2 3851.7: 14.6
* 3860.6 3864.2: 14.3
